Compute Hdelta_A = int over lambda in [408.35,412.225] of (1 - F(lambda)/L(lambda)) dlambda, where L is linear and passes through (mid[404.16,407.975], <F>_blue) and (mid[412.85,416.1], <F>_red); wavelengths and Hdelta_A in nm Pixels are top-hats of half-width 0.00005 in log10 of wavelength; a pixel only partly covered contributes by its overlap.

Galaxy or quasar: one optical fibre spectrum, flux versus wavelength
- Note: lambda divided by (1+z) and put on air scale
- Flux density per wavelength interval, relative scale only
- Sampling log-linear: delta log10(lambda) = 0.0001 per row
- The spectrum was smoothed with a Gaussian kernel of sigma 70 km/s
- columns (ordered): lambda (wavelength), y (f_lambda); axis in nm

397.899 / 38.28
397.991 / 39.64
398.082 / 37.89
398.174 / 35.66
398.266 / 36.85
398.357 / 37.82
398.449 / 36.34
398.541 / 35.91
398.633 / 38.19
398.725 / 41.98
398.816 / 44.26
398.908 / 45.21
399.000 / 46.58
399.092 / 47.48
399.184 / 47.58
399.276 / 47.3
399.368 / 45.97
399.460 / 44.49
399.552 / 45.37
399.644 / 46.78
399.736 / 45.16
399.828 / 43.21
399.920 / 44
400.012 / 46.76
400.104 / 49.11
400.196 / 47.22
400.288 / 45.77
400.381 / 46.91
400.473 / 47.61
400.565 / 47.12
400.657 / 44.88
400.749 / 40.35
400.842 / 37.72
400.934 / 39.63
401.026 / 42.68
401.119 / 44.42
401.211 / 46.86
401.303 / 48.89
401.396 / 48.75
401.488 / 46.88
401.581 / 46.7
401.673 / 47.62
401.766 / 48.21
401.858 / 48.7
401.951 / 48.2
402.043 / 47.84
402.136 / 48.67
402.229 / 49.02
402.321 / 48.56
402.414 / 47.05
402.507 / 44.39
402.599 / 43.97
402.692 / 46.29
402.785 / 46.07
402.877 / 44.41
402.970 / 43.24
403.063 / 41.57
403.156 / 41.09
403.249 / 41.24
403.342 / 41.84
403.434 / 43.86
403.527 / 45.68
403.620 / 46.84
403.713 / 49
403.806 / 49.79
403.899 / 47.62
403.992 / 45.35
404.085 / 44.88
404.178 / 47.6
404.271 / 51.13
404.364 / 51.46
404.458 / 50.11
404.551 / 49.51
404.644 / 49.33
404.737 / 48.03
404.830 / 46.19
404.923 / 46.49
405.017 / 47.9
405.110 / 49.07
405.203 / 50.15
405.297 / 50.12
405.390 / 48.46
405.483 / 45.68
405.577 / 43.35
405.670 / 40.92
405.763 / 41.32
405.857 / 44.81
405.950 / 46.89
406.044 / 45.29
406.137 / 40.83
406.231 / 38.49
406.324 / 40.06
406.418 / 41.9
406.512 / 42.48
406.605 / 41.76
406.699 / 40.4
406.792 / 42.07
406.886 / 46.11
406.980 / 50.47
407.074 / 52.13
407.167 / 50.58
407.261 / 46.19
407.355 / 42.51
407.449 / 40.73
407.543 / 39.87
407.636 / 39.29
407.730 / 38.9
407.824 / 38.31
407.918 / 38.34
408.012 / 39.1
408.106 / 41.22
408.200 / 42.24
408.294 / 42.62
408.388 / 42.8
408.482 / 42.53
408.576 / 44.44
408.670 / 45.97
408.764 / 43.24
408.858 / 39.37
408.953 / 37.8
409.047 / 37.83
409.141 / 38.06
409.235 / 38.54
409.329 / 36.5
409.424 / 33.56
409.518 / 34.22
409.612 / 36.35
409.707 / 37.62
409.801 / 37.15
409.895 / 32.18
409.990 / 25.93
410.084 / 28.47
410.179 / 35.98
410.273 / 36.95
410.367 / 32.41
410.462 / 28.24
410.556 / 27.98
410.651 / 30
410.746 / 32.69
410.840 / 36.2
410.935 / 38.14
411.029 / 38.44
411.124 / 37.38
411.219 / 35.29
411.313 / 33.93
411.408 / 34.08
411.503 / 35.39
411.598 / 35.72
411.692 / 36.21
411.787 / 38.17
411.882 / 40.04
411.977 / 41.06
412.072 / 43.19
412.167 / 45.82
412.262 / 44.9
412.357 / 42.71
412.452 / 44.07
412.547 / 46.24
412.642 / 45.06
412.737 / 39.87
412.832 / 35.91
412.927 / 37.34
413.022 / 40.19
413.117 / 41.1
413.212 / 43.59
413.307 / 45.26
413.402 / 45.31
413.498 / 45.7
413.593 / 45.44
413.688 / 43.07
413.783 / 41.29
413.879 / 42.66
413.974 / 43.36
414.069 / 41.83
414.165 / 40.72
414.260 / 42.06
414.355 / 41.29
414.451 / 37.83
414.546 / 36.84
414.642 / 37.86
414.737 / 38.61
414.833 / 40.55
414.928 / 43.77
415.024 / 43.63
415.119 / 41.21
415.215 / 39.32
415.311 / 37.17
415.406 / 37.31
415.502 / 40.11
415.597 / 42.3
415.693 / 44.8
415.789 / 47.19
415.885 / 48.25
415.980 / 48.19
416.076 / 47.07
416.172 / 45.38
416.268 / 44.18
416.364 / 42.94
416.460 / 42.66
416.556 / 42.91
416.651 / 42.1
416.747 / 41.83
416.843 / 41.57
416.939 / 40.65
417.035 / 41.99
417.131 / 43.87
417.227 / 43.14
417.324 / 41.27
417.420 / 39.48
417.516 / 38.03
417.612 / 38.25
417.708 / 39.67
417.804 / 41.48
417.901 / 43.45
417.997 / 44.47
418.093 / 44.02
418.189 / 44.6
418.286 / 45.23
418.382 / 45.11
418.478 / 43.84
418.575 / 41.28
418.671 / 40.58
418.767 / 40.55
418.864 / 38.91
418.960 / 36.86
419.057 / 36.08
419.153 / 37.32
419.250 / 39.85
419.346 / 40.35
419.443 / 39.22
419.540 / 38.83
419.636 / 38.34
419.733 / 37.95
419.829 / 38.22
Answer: 0.60 nm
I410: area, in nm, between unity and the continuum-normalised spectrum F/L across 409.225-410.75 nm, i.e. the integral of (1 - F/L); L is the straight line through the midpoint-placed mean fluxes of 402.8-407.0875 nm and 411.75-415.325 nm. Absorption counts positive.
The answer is 0.36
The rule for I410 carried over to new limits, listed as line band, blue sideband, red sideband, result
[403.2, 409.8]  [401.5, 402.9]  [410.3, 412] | -0.364 nm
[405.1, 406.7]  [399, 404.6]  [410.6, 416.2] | 0.010 nm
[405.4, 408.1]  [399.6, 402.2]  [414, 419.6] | 0.090 nm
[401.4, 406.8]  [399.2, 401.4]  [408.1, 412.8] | -0.427 nm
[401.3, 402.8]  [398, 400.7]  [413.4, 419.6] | -0.137 nm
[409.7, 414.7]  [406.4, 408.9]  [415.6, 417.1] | 0.558 nm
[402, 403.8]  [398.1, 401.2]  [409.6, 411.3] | -0.214 nm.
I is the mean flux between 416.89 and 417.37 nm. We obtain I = 42.1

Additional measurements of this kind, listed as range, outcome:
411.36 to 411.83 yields 35.9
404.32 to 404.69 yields 50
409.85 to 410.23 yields 30.7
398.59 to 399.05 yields 43.3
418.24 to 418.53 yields 44.7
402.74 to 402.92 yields 45.4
